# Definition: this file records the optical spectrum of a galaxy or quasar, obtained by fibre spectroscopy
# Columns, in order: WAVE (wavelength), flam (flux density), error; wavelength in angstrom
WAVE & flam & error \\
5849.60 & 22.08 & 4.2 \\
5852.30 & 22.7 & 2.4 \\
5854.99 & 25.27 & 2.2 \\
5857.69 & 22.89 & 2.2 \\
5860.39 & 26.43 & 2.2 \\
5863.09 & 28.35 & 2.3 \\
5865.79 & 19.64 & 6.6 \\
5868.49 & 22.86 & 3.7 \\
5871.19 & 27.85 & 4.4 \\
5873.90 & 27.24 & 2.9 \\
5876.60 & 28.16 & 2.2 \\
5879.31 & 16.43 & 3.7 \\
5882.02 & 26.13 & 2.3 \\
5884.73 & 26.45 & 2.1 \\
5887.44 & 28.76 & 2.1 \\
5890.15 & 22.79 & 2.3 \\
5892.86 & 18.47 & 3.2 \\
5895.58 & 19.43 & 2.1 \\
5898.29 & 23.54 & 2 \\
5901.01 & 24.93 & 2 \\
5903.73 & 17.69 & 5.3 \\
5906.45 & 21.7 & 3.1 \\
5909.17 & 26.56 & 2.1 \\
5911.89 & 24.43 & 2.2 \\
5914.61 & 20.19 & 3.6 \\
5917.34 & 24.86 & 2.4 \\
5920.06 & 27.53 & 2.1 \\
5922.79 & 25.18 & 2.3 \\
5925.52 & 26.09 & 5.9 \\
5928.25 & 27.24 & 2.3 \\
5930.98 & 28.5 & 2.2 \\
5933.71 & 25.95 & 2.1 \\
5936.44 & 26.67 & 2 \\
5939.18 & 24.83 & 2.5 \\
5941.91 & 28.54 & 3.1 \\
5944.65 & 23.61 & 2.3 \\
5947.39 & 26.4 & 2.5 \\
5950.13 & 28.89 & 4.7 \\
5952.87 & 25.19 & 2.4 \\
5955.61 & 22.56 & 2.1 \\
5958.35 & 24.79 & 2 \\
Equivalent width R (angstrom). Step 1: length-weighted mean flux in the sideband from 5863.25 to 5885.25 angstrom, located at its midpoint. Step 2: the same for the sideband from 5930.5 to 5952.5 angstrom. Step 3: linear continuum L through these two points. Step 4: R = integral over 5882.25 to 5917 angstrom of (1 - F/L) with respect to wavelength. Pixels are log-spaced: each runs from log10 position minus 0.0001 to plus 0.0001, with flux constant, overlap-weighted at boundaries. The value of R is 3.0 angstrom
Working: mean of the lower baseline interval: 24.5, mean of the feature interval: 23.1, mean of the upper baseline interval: 26.5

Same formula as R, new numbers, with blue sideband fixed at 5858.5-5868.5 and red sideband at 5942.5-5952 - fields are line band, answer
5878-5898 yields 1.9 angstrom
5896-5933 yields 1.8 angstrom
